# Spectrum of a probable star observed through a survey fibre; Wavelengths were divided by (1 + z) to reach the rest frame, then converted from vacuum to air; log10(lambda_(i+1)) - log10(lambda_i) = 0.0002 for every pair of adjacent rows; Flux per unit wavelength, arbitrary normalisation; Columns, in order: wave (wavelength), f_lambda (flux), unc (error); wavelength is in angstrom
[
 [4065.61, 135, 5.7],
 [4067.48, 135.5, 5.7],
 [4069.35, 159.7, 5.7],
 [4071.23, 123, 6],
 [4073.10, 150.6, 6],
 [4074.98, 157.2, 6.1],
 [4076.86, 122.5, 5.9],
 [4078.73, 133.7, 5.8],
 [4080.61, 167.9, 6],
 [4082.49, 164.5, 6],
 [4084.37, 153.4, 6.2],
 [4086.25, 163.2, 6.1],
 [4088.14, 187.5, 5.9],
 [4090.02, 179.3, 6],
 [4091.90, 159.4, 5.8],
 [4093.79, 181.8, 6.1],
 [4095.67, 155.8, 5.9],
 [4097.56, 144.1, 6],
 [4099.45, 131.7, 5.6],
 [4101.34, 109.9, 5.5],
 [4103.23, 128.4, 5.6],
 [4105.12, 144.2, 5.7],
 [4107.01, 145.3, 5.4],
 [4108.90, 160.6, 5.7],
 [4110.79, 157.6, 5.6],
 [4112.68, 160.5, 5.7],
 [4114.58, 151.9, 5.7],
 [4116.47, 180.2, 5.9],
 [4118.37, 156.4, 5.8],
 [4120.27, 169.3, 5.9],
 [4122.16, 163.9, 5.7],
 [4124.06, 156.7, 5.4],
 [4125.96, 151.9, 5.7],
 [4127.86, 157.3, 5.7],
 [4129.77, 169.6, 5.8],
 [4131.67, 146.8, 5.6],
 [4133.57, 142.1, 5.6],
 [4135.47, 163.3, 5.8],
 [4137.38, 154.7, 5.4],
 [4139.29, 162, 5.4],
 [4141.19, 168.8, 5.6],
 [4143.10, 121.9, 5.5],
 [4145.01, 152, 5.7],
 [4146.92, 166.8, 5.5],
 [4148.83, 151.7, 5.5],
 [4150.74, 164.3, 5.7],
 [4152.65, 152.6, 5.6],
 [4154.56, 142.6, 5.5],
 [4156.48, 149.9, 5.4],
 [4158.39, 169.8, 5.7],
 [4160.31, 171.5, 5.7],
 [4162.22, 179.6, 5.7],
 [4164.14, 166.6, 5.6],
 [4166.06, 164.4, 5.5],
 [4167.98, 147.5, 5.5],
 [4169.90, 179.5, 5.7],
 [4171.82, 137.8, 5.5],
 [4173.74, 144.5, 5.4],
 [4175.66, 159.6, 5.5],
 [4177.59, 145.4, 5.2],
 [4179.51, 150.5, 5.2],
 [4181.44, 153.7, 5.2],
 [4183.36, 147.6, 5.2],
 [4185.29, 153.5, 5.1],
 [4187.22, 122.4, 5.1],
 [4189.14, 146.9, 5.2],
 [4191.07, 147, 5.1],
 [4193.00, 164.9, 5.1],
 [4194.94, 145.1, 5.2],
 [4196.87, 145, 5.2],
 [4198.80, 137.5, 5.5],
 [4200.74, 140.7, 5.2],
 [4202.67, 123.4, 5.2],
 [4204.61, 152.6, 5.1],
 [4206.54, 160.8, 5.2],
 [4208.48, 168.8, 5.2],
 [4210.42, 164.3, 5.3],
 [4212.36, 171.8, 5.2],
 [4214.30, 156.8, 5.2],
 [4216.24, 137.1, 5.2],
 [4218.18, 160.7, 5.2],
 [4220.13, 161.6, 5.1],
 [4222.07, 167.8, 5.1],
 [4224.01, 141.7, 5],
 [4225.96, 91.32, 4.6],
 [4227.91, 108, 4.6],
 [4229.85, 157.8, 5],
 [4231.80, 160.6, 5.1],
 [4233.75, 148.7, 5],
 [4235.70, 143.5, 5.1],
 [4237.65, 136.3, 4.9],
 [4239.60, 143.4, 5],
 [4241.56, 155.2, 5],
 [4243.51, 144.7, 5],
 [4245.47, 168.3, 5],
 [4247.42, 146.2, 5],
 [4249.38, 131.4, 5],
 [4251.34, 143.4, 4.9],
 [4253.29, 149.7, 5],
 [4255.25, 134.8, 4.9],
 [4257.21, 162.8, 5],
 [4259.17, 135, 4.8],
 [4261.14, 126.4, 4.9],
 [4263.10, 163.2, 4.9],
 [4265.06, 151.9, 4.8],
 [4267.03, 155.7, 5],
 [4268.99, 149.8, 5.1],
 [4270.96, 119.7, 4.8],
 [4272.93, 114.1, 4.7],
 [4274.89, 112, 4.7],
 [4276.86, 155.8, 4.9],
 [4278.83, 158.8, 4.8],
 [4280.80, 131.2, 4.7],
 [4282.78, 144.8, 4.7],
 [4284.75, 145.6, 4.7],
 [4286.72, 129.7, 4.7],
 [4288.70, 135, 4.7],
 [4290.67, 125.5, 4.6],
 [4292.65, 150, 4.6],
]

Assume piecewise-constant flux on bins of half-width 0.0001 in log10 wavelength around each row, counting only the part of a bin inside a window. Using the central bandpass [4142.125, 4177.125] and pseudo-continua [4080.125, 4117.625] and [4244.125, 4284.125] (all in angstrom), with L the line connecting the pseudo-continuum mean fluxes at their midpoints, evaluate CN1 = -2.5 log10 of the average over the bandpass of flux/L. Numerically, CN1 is -0.038 mag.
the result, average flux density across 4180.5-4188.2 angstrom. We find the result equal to 144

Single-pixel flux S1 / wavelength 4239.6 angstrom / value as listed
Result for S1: 143.4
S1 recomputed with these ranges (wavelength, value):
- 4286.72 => 129.7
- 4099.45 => 131.7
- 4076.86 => 122.5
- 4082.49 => 164.5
